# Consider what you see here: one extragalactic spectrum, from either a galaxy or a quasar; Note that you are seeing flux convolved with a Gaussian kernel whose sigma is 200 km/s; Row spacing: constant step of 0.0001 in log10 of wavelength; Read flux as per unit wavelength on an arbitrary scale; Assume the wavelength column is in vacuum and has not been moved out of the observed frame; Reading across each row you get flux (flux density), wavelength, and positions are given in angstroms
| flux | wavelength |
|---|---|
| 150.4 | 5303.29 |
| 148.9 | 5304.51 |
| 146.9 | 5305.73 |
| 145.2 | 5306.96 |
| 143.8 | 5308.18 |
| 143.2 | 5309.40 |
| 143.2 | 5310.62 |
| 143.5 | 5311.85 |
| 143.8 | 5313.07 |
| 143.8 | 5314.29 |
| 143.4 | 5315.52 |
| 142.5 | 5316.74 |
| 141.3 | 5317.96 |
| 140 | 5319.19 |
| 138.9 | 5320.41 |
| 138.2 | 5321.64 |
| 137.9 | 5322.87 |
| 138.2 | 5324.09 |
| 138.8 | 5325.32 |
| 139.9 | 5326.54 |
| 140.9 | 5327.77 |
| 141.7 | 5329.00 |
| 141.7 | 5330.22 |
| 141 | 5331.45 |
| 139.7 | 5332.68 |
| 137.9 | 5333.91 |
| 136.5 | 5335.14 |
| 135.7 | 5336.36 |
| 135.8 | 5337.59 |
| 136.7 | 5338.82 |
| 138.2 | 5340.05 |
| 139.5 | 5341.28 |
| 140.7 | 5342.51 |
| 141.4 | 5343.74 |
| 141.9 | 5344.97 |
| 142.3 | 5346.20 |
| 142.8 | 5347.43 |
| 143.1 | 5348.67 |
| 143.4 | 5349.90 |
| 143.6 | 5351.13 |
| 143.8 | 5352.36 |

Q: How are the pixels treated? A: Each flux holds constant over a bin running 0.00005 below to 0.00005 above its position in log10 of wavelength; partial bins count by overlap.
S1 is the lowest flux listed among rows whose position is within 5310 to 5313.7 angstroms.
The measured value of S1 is 143.2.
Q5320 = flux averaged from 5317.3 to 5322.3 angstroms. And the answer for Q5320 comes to 139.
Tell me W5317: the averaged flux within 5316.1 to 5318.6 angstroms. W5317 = 142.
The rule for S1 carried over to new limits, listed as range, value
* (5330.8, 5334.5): 137.9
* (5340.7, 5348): 139.5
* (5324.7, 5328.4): 138.8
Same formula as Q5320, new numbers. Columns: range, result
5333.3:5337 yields 137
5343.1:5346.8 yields 142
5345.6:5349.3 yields 143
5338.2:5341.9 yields 138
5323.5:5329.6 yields 140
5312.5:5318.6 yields 143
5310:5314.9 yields 144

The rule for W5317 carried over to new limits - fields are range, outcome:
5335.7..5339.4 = 136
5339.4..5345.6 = 140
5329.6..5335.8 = 139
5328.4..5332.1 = 142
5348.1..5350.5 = 143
